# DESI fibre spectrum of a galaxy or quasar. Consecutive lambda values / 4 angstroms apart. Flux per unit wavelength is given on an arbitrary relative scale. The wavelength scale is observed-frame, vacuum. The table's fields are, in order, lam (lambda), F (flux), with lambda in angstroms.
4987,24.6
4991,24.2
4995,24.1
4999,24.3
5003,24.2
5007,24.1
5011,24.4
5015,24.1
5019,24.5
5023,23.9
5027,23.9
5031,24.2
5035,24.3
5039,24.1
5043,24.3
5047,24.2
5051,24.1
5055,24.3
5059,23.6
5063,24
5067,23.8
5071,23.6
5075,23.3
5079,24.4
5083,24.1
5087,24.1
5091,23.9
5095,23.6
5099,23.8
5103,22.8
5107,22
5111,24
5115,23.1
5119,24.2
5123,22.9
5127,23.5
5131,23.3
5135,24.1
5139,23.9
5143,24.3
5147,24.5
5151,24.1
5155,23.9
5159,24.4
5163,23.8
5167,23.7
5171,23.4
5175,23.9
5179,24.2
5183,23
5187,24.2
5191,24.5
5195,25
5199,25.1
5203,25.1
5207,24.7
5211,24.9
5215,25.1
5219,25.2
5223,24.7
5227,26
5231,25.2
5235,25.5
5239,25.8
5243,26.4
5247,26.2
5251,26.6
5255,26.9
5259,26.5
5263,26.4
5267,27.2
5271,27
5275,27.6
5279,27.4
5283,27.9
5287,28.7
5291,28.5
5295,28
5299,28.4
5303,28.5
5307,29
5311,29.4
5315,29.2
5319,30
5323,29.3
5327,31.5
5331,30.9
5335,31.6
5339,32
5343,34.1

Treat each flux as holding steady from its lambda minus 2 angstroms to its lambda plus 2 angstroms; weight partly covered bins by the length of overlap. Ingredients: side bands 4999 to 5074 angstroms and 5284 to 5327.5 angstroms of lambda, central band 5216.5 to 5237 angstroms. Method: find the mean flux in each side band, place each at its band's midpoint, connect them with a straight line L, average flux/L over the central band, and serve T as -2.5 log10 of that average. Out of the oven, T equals 0.09 mag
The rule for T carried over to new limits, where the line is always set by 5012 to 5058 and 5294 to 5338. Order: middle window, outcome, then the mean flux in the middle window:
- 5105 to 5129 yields 0.11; 23.3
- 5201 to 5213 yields 0.11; 24.9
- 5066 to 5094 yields 0.05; 23.9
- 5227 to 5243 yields 0.10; 25.7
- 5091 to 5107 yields 0.10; 23.3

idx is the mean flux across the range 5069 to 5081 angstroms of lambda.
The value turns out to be 23.8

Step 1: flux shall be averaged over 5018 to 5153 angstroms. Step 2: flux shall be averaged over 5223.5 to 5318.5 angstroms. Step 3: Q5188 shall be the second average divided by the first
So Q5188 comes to 1.1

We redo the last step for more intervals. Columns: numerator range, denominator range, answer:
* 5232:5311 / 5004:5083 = 1.14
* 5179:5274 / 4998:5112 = 1.07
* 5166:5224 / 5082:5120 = 1.04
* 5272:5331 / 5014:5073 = 1.20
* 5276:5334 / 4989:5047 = 1.20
